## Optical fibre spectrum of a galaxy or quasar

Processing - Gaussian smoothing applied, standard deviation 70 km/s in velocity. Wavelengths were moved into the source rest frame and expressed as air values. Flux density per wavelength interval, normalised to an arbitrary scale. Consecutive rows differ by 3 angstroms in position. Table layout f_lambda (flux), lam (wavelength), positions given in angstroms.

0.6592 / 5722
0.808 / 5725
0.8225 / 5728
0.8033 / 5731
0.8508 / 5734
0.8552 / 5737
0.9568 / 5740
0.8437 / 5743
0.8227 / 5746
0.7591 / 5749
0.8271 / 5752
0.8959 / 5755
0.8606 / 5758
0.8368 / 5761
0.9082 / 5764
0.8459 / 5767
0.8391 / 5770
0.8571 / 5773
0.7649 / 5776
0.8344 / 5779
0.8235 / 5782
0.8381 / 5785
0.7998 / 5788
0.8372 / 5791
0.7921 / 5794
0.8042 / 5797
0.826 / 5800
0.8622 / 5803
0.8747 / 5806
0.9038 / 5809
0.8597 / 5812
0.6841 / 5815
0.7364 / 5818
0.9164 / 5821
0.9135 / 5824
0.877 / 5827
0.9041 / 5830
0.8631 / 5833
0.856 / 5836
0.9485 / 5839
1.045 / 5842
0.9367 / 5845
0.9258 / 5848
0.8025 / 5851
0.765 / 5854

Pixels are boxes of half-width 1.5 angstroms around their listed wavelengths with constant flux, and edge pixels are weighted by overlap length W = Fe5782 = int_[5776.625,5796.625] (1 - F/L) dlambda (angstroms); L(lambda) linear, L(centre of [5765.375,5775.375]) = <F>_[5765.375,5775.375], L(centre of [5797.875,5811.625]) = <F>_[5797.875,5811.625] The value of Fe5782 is 0.8 angstroms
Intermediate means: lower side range 0.841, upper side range 0.863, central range 0.817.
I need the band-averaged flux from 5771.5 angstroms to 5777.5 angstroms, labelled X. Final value 0.811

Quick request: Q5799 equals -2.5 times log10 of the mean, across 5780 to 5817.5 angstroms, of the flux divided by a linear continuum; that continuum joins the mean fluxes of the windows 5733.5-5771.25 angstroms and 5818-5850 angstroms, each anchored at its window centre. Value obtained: 0.08 mag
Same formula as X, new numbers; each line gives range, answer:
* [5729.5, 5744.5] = 0.862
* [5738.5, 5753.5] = 0.842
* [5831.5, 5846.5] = 0.93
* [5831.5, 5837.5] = 0.86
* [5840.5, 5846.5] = 0.991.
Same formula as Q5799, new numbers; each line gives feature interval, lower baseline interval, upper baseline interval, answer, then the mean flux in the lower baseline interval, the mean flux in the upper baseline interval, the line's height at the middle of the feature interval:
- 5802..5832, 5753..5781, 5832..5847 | 0.07 mag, 0.848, 0.932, 0.906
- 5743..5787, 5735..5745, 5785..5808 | 0.03 mag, 0.88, 0.83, 0.858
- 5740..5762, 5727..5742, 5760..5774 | 0.02 mag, 0.858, 0.858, 0.858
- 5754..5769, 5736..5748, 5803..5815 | -0.01 mag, 0.866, 0.853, 0.862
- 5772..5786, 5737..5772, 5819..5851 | 0.06 mag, 0.854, 0.91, 0.871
